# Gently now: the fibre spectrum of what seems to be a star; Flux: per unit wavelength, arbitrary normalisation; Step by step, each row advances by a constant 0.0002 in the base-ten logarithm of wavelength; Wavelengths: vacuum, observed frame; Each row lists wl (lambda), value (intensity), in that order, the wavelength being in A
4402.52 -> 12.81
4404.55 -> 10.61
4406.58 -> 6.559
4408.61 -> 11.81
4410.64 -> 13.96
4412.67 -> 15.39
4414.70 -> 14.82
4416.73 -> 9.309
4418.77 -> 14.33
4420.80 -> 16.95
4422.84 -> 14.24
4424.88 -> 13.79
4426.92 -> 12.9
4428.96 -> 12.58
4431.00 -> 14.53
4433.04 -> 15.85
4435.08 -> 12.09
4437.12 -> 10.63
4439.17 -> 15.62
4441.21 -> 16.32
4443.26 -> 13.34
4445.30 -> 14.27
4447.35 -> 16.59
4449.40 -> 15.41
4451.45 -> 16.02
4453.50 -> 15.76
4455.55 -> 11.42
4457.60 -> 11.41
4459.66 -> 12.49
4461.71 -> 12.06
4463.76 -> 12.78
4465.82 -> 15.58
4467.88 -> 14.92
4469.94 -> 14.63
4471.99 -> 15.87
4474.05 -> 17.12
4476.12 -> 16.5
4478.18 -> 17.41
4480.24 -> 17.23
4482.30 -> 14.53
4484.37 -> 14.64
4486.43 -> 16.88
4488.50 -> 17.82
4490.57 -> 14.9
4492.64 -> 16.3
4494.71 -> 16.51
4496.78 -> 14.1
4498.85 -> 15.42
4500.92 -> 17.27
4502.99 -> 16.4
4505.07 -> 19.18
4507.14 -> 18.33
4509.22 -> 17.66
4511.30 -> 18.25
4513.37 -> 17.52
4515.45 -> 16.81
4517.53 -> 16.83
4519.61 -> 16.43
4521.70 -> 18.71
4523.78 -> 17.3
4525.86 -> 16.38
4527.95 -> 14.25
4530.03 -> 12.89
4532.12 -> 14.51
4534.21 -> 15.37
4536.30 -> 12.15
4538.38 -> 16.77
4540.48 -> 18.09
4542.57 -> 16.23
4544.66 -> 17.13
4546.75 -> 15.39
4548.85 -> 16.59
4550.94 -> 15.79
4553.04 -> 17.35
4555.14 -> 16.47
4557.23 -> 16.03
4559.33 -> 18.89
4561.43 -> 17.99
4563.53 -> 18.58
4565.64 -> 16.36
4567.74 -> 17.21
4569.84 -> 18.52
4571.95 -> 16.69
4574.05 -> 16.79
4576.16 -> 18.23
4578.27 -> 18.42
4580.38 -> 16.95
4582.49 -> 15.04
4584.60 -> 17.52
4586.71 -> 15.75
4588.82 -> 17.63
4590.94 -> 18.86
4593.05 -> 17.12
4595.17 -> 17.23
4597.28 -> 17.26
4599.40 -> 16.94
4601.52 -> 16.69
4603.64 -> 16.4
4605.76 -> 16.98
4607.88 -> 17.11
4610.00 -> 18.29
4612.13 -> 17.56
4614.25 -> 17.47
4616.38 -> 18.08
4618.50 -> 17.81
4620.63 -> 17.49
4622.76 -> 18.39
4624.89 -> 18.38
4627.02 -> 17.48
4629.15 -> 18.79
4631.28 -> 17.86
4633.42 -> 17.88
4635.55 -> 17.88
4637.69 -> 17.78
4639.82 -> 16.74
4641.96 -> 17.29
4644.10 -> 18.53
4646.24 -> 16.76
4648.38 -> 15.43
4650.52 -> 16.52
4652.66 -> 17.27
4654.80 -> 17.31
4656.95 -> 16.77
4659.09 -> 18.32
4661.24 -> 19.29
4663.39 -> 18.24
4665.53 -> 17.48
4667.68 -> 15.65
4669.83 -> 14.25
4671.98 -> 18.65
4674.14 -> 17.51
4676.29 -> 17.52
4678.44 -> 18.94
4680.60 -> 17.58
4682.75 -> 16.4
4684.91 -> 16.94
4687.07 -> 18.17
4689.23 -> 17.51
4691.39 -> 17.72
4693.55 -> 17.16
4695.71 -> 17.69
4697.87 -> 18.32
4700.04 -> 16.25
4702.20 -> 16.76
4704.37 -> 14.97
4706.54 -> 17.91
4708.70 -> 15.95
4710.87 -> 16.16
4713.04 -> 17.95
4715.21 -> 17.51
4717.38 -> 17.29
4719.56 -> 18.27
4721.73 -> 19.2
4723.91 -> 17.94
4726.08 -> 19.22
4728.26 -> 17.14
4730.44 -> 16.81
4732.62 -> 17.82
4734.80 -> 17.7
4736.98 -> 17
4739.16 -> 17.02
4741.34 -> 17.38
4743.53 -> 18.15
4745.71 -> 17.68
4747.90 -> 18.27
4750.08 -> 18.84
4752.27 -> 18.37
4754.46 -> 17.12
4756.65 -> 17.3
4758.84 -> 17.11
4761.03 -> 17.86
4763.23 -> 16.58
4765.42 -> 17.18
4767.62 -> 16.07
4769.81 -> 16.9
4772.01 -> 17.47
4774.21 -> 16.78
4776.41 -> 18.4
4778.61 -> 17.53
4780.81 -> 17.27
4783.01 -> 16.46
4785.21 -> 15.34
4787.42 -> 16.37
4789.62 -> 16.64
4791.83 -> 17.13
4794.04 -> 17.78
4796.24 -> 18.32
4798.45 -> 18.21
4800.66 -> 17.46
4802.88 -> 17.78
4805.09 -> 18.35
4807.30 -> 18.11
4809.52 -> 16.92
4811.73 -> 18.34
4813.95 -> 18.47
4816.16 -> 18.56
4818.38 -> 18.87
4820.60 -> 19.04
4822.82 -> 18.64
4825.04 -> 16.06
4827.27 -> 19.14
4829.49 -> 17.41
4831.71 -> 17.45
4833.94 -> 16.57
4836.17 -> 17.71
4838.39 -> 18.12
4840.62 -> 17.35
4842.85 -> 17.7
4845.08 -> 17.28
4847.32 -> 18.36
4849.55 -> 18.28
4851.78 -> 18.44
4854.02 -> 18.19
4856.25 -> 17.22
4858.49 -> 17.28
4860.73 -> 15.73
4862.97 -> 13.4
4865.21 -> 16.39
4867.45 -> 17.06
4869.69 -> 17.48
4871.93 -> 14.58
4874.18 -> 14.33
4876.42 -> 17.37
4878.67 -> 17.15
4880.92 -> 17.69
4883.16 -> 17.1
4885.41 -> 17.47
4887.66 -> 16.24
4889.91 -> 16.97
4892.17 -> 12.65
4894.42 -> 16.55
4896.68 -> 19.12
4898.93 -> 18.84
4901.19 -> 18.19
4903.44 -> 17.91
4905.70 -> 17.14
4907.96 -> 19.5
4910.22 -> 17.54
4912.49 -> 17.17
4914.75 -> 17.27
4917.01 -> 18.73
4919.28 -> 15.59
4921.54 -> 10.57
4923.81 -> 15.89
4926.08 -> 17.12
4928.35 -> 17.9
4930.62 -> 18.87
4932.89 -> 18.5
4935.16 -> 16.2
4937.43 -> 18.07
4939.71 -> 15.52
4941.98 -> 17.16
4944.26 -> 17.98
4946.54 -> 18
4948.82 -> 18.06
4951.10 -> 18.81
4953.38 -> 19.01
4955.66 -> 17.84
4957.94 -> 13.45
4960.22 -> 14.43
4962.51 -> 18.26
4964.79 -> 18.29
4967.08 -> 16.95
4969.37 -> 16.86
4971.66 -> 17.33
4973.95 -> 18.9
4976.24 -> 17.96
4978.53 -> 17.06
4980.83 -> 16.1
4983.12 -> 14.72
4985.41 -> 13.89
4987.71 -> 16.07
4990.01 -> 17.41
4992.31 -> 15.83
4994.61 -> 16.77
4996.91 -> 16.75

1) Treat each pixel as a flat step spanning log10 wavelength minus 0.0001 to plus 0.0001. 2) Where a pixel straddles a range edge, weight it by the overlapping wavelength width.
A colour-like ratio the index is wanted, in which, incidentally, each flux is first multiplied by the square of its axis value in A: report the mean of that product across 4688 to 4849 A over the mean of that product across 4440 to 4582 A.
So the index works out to 1.2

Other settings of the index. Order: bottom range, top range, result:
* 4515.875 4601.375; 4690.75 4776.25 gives 1.12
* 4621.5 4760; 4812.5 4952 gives 1.07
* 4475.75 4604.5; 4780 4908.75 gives 1.18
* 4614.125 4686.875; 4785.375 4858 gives 1.09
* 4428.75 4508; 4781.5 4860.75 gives 1.35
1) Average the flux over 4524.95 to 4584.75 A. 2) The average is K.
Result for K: 16.5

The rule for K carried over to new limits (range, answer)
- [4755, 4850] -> 17.5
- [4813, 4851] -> 17.9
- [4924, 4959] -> 17.5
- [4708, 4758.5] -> 17.7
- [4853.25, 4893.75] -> 16.3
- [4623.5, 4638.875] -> 18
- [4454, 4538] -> 15.7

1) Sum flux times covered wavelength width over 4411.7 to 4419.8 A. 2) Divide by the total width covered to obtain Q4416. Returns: 13.5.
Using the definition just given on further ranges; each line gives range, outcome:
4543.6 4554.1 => 16.4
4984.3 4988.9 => 15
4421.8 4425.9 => 14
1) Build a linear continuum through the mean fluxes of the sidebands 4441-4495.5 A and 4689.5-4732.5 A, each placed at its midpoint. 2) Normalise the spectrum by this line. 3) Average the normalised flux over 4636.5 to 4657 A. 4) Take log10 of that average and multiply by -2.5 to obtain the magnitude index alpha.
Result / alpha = -0.02 mag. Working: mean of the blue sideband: 15.1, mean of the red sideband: 17.4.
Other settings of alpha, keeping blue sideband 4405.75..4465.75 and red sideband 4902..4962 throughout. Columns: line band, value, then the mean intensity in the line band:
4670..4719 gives -0.12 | 17.3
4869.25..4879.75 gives 0.04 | 16.1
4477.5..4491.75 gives -0.16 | 16.2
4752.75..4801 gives -0.08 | 17.2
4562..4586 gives -0.18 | 17.3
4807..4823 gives -0.13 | 18.4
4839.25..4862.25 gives -0.06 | 17.5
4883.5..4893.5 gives 0.06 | 15.9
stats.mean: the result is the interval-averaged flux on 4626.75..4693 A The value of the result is 17.4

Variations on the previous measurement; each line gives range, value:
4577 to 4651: 17.4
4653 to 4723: 17.4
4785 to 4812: 17.5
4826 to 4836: 17.6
